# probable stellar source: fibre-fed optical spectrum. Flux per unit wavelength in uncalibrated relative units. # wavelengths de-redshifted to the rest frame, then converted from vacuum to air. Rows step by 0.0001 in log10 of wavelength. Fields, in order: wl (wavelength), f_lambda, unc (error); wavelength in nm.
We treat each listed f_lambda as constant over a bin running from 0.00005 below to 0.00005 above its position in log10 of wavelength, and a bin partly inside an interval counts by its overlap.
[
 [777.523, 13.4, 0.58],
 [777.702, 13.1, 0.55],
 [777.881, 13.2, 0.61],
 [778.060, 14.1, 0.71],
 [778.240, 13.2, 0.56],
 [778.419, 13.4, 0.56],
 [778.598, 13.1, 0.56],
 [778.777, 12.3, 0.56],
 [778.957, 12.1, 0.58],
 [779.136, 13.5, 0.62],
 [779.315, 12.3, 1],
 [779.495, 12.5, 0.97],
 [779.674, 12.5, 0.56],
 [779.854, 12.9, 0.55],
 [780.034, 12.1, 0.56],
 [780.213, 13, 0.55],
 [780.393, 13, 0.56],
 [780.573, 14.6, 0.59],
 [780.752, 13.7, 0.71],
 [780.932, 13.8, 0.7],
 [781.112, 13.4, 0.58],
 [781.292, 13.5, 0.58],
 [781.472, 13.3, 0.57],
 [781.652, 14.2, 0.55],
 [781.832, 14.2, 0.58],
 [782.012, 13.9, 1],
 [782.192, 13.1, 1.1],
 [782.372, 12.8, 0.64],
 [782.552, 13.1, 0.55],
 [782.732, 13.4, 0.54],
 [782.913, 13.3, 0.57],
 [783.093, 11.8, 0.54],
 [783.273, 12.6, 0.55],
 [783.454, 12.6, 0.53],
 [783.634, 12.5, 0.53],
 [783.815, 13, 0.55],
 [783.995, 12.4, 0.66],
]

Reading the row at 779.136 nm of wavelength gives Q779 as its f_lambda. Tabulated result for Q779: 13.5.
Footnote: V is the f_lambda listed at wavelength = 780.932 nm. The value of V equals 13.8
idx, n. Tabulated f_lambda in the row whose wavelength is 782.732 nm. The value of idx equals 13.4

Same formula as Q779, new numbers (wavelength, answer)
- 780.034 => 12.1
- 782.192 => 13.1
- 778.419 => 13.4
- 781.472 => 13.3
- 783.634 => 12.5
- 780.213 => 13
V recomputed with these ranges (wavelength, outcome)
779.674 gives 12.5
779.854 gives 12.9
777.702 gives 13.1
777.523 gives 13.4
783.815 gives 13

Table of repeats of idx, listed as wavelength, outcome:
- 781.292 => 13.5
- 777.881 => 13.2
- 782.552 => 13.1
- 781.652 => 14.2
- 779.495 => 12.5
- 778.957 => 12.1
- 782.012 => 13.9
